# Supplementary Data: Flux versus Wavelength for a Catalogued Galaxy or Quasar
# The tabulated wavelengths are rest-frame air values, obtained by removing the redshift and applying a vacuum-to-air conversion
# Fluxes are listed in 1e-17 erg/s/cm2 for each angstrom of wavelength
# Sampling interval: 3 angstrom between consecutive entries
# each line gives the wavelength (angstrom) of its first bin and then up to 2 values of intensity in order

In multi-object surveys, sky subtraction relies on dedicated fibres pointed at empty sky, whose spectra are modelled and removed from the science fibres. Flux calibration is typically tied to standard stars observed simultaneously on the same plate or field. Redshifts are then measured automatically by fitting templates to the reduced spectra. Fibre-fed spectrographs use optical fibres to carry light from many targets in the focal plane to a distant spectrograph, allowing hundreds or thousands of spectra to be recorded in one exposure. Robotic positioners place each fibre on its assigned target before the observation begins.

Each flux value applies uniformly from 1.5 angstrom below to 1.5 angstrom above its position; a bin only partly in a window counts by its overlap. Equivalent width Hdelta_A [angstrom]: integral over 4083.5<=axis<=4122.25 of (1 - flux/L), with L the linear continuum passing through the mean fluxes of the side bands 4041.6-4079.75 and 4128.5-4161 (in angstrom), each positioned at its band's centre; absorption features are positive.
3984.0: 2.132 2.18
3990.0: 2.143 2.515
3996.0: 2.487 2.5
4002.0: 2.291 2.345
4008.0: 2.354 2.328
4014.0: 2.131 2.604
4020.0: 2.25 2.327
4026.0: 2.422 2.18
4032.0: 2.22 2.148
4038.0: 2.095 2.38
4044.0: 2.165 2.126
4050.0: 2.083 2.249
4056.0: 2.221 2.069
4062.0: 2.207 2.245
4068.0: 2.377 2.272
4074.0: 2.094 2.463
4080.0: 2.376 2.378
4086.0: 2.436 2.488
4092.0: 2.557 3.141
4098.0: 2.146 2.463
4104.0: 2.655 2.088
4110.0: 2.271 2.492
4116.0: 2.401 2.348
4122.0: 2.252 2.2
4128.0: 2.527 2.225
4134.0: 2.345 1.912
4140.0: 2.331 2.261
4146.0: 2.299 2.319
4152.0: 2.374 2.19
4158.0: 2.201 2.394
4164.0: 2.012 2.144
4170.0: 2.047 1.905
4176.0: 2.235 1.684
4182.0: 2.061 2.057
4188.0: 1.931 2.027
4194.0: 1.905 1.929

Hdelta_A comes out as -3.5 angstrom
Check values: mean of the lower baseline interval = 2.22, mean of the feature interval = 2.45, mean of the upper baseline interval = 2.26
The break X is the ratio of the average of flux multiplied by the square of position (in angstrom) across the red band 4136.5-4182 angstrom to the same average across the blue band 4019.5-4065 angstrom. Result 1.0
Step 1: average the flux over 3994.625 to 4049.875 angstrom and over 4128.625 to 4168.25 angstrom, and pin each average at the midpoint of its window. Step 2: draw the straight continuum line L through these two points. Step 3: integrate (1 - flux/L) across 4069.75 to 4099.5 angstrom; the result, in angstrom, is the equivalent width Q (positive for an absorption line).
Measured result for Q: -2.3 angstrom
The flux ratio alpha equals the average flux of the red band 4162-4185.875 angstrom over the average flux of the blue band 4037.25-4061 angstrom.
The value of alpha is 0.93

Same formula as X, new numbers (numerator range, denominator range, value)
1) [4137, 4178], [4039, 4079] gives 1.03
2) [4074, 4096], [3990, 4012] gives 1.09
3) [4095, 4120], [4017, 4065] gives 1.12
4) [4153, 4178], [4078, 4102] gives 0.89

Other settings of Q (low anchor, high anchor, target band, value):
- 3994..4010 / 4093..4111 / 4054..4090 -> 2.2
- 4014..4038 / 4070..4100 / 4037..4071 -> 2.2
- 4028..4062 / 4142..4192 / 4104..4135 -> -2.7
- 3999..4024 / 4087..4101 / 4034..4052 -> 1.9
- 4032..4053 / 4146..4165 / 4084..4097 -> -2.4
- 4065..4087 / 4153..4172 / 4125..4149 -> -0.6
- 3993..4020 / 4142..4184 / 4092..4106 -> -2.1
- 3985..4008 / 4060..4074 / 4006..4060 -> 1.2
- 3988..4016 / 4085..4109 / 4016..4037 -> 0.8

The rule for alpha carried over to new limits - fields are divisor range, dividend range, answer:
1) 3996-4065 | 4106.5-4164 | 1.01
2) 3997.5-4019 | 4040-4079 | 0.94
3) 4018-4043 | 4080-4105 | 1.12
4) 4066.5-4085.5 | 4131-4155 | 0.97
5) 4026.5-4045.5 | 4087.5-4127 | 1.10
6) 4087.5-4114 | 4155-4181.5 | 0.84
